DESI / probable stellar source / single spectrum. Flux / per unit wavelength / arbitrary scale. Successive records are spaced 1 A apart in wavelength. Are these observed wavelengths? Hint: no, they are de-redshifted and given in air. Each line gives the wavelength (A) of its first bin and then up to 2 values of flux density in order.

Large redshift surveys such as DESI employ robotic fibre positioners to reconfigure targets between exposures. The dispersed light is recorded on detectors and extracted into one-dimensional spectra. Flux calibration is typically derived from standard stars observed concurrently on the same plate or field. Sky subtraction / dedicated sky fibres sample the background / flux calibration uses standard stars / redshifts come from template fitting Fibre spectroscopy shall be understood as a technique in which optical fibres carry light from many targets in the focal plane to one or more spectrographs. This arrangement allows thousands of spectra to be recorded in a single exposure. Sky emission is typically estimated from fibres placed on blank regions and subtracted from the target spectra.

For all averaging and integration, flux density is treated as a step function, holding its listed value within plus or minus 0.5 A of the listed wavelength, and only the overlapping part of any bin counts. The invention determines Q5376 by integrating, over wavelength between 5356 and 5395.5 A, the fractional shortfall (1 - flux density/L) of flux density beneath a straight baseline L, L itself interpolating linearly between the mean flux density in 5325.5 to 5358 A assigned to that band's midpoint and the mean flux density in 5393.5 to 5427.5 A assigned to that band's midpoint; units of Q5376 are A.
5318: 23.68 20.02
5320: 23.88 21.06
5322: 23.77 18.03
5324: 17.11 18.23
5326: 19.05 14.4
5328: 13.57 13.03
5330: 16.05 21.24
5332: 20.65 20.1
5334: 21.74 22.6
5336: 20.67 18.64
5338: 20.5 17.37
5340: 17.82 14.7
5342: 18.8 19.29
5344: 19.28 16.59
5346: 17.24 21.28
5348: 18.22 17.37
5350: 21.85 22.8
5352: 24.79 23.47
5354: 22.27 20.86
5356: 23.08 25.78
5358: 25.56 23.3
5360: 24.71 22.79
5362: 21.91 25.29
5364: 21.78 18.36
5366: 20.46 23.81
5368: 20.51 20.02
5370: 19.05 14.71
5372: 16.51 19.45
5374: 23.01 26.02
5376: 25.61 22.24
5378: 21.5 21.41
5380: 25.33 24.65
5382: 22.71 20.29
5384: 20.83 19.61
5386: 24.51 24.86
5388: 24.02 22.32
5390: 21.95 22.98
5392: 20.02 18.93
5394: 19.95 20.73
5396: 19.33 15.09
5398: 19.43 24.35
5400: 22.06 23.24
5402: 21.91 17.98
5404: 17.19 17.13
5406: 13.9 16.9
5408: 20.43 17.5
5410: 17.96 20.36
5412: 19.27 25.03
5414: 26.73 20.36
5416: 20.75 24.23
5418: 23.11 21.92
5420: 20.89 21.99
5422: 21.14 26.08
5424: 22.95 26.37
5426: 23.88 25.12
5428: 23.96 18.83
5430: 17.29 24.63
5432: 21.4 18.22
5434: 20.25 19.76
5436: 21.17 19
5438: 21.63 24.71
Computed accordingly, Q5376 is -3.27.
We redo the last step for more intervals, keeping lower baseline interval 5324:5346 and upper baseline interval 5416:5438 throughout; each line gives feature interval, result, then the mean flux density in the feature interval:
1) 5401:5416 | 1.12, 19.6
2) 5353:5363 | -2.23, 23.5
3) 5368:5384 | -1.23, 21.4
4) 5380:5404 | -0.98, 21.4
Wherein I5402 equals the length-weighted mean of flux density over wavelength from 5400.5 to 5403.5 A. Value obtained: 21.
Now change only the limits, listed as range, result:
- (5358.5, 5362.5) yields 23.2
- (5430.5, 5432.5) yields 23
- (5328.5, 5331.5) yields 16.8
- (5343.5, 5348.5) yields 18.5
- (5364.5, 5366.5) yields 19.4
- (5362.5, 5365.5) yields 21.8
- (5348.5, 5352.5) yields 21.7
